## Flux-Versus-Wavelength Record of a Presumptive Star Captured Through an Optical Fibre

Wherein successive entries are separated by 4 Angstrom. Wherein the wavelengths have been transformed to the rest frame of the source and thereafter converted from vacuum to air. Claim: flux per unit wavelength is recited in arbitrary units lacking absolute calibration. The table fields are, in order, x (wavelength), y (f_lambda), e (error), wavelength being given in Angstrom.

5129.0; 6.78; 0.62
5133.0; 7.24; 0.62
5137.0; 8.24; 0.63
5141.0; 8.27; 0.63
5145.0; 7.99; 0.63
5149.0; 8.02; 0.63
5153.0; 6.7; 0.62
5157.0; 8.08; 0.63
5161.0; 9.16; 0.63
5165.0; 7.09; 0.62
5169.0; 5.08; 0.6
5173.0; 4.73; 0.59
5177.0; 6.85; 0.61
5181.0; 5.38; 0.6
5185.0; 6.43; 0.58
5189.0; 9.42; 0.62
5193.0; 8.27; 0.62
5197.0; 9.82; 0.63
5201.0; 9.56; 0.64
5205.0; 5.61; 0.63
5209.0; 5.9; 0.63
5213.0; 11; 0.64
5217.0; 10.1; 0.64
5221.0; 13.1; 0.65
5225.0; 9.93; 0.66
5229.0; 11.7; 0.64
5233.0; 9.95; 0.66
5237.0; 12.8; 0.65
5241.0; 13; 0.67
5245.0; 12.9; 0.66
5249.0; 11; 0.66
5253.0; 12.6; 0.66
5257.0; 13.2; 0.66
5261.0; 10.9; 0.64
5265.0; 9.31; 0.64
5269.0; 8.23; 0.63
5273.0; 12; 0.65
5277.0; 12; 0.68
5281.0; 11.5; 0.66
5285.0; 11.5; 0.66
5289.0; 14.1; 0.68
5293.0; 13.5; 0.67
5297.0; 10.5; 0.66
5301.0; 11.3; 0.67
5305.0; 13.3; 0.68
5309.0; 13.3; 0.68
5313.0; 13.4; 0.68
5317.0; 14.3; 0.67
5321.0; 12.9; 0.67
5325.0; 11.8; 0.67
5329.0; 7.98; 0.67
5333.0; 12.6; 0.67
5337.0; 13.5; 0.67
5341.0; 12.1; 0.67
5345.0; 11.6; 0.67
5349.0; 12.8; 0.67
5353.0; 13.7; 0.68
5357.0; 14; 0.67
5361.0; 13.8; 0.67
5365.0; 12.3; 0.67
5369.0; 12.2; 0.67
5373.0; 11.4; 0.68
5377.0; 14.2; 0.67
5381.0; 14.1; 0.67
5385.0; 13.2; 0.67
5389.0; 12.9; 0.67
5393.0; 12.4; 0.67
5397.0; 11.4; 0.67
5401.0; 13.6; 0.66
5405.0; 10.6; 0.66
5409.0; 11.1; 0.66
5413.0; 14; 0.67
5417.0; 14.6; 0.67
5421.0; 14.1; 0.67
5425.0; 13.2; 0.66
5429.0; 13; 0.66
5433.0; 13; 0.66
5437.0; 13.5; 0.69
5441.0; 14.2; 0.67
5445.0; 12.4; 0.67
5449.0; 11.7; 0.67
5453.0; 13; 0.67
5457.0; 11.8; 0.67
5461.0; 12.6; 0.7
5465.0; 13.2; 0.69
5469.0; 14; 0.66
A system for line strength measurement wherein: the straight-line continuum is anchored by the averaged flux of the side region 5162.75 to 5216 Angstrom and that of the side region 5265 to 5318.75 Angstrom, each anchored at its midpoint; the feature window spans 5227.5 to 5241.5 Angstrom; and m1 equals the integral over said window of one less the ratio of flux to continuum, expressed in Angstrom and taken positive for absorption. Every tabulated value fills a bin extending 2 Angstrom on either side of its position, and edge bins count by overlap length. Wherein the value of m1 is -3.4 Angstrom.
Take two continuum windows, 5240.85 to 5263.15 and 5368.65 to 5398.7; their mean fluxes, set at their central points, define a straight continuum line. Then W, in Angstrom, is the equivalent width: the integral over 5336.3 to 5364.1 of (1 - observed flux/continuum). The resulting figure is -0.9 Angstrom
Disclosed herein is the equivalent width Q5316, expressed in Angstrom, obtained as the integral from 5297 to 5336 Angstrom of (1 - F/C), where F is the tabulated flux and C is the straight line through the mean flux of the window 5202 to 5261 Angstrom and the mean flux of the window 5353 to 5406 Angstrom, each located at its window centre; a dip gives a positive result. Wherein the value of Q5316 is -0.80 Angstrom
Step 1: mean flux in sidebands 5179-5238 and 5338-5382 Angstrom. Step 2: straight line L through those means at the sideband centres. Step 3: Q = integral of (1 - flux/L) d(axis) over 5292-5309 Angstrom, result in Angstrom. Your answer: -1.1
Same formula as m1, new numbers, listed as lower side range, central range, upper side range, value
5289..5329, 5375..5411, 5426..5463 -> 0.26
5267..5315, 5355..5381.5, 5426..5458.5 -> -1.33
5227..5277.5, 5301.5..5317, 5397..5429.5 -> -1.63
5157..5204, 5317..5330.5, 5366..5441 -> -0.69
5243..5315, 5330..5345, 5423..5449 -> 0.11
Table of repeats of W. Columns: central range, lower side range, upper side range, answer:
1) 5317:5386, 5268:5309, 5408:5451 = -0.7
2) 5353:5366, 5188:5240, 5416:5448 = -1.4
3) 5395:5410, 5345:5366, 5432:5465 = 1.5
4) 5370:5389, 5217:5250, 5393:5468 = -0.9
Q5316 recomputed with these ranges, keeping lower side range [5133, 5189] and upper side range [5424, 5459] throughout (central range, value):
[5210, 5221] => -3.1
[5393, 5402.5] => -0.4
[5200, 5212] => 1.4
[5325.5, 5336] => -0.2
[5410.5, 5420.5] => -1.4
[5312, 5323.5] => -3.5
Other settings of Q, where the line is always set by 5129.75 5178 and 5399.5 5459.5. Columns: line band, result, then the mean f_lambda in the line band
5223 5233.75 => -2.18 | 10.6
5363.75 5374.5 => -0.27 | 12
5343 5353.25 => -1.16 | 12.5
